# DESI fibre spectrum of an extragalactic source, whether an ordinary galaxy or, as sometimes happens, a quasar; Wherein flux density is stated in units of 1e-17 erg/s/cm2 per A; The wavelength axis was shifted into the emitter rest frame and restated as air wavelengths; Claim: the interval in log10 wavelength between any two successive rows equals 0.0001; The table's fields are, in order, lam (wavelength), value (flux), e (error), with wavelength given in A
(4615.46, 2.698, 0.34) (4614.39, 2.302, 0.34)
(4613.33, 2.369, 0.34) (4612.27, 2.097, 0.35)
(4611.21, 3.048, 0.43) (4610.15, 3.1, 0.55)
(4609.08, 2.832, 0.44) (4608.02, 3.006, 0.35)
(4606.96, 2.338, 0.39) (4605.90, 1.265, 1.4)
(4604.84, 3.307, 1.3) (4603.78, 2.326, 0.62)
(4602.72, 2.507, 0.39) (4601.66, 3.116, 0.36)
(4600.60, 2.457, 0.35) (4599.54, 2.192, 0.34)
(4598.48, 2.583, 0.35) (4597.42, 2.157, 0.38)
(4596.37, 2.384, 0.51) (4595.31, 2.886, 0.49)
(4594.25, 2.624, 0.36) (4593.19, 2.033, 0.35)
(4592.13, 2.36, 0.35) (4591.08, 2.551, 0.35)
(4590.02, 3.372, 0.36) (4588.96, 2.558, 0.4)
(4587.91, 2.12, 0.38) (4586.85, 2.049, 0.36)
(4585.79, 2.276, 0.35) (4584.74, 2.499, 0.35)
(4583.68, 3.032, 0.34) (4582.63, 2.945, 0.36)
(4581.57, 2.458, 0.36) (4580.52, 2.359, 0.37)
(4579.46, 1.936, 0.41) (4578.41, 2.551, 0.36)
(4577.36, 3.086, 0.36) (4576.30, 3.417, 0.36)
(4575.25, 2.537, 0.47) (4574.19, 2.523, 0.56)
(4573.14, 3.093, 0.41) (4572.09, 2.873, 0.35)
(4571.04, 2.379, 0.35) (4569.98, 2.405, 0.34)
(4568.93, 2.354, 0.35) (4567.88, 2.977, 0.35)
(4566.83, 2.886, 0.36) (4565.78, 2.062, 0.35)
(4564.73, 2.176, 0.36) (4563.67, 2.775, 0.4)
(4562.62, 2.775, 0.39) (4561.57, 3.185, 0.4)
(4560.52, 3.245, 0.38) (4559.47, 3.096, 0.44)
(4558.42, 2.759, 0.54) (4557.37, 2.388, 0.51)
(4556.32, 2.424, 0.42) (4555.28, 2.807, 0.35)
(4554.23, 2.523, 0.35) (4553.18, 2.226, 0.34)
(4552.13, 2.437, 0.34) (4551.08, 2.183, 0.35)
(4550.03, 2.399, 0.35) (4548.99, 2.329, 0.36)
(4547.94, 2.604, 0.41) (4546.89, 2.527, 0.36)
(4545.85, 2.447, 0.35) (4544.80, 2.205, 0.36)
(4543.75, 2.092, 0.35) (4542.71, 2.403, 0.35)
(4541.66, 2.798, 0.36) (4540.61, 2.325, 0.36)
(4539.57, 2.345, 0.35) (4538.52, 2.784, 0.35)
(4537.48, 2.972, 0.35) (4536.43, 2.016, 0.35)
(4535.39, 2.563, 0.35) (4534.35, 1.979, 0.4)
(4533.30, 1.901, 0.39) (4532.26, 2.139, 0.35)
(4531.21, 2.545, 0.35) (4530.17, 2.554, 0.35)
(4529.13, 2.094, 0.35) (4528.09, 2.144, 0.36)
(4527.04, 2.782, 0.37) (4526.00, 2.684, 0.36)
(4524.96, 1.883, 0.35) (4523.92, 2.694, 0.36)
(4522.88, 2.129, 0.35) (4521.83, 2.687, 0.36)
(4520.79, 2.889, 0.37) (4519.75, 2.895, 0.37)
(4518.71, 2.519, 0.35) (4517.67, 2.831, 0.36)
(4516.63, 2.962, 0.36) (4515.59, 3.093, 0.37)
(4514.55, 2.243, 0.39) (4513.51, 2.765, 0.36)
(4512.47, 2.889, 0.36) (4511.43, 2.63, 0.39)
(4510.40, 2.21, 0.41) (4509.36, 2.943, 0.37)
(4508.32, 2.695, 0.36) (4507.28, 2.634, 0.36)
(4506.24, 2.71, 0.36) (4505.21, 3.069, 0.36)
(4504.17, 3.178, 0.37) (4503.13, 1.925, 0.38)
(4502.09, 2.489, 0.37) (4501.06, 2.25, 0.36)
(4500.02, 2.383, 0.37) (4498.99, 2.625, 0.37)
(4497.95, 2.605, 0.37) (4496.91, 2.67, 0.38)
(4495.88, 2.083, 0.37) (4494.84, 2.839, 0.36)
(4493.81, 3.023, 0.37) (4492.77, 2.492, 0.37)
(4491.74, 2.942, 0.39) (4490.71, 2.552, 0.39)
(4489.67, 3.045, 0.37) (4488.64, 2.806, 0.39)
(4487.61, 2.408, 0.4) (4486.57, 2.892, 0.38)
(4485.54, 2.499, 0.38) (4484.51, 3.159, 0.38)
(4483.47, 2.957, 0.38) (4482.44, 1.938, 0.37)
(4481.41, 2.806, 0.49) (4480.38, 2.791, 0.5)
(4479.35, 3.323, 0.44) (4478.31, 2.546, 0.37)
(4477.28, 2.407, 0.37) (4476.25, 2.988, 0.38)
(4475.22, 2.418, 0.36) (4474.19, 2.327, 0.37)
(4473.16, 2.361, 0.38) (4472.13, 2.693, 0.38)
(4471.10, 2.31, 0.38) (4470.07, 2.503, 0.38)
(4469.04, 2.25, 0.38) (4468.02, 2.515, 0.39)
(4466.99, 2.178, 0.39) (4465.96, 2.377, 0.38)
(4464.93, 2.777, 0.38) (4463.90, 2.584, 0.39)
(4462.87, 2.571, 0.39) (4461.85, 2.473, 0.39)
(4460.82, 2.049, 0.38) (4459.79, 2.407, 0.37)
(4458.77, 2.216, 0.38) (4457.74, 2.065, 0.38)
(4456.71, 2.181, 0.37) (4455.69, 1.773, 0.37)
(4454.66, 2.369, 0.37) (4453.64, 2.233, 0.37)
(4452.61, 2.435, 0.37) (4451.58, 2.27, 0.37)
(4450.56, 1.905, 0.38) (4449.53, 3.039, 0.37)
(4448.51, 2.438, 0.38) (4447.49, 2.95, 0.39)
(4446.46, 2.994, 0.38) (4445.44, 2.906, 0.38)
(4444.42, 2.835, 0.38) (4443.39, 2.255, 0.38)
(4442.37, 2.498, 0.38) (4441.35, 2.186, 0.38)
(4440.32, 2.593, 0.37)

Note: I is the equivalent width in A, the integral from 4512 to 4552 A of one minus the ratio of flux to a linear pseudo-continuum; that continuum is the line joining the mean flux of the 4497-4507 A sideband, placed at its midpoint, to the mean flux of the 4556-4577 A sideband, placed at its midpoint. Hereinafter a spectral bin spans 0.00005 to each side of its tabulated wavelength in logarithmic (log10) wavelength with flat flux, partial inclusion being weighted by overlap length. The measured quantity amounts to 2.5 A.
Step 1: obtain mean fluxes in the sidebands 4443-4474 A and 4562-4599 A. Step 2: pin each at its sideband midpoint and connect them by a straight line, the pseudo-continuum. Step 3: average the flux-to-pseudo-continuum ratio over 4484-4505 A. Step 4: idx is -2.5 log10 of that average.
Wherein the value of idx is -0.075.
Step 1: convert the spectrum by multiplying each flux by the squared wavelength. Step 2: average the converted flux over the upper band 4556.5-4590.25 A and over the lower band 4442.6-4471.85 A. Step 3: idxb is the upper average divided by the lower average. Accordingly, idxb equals 1.15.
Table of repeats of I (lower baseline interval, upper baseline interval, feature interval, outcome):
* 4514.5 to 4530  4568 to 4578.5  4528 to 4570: 2.8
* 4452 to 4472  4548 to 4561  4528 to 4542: 0.8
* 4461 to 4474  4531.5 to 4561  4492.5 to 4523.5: -2.4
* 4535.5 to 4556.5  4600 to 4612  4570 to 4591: -0.5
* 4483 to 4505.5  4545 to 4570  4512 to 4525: -0.2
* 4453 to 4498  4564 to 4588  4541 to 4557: 0.9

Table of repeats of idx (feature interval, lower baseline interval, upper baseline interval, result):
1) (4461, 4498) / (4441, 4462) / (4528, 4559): -0.09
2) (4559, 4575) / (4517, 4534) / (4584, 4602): -0.10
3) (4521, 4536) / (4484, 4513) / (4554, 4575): 0.14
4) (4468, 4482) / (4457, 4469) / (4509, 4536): -0.08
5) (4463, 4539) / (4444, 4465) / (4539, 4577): -0.03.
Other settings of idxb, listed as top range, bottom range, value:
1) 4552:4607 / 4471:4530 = 1.02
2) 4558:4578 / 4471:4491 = 1.08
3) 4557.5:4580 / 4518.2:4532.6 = 1.12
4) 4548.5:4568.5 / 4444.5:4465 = 1.12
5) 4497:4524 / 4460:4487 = 1.05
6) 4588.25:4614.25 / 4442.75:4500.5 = 1.06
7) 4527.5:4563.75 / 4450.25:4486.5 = 1.05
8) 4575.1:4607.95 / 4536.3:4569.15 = 1.01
